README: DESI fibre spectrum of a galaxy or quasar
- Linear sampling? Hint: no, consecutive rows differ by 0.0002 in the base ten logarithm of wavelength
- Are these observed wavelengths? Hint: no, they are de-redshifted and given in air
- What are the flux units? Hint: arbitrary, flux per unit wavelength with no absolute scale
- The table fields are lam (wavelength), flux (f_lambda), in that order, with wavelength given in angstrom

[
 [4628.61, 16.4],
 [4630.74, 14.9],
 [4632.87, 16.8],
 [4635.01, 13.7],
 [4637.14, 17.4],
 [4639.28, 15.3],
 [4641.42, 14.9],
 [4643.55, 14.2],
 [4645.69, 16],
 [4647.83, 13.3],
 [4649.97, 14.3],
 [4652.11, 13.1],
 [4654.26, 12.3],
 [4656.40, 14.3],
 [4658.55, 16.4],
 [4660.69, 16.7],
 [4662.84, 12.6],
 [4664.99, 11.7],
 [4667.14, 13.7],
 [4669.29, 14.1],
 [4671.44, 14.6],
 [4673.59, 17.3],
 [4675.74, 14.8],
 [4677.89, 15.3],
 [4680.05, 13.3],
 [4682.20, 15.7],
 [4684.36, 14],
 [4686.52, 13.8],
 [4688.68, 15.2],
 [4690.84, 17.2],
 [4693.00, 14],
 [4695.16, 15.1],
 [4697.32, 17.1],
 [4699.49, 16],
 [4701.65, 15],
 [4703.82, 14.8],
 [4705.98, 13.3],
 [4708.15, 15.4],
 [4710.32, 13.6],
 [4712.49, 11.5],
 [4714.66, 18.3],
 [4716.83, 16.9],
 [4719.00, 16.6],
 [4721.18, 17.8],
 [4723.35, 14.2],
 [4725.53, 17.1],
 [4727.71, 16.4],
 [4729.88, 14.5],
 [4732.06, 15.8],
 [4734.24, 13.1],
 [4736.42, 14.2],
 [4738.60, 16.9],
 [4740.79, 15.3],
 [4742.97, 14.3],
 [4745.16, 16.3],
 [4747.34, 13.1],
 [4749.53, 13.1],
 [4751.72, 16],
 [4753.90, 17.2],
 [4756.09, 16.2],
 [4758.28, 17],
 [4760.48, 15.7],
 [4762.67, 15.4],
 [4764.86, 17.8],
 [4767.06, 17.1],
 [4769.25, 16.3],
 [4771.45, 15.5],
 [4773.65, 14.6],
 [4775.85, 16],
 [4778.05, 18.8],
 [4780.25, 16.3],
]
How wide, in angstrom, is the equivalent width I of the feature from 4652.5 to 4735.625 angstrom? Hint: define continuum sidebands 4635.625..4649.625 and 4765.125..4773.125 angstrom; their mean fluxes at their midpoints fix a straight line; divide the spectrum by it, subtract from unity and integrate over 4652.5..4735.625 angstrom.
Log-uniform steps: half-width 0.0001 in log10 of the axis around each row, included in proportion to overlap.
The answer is 3.3 angstrom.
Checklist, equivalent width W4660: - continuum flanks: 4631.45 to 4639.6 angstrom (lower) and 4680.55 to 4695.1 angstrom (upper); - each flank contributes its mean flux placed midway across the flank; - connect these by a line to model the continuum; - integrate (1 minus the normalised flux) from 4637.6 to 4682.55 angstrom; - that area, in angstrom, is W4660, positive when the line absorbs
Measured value 2.6 angstrom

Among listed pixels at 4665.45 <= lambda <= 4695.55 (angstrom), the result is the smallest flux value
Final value 13.3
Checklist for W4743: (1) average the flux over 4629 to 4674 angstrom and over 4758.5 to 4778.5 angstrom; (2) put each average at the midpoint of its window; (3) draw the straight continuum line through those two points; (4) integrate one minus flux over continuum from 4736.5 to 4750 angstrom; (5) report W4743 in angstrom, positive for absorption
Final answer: 0.9 angstrom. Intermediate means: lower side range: 14.6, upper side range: 16.3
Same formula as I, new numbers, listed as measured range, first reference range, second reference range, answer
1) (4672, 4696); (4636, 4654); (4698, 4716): -0.45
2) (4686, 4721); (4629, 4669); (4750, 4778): 0.08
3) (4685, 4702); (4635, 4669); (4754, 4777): -0.40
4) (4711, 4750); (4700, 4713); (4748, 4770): -0.78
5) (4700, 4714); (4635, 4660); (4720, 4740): 1.05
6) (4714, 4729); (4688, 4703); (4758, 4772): -0.71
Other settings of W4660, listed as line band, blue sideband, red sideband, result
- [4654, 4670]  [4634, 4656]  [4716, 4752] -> 0.6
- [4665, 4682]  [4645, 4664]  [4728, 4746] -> -0.1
